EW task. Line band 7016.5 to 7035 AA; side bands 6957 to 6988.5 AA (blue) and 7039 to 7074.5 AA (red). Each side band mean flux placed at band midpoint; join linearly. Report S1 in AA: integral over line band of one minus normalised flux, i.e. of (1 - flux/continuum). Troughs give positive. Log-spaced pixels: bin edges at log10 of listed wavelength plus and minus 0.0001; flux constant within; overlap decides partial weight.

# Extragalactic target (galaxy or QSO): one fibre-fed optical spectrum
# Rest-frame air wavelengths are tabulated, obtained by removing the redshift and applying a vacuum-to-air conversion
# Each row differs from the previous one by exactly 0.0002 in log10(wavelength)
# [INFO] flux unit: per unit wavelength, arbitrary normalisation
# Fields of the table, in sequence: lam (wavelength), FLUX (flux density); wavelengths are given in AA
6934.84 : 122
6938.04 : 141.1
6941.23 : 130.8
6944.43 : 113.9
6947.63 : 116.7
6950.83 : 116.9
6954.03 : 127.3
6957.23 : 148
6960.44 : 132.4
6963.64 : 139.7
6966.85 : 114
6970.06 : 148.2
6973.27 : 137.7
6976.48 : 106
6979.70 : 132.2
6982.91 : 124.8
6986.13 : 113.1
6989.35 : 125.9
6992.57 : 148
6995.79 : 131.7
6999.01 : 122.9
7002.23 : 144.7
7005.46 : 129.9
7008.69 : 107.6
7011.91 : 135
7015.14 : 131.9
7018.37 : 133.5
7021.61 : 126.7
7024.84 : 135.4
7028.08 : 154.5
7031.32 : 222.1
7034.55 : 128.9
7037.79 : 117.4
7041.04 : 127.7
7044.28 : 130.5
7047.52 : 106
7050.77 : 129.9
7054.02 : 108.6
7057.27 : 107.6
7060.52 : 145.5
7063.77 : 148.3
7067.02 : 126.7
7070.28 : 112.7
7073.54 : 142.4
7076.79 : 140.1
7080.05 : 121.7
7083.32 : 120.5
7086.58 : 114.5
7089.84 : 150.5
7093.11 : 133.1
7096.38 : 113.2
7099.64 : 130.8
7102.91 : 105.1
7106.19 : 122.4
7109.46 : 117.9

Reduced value -3.6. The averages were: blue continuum 129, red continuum 126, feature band 151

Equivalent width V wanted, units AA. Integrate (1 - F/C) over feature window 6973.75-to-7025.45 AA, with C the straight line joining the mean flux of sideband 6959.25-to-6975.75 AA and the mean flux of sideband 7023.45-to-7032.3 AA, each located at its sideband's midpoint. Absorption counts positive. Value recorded 7.9 AA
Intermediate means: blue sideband 133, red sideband 168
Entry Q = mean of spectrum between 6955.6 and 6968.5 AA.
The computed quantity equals 134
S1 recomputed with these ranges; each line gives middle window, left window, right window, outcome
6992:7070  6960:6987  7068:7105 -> -3.72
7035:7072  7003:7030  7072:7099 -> 2.05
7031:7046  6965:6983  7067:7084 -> -1.26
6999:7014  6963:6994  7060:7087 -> 0.04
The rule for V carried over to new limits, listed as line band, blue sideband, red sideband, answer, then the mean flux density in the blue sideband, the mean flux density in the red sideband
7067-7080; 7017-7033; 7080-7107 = 0.3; 155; 124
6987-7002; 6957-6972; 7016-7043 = 0.7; 135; 143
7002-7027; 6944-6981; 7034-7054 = -1.2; 128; 122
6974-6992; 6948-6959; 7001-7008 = 1.2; 129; 133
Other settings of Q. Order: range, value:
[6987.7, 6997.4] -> 135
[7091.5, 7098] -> 123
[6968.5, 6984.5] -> 130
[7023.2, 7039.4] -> 152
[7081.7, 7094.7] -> 130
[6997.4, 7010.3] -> 126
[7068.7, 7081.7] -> 129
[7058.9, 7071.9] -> 133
